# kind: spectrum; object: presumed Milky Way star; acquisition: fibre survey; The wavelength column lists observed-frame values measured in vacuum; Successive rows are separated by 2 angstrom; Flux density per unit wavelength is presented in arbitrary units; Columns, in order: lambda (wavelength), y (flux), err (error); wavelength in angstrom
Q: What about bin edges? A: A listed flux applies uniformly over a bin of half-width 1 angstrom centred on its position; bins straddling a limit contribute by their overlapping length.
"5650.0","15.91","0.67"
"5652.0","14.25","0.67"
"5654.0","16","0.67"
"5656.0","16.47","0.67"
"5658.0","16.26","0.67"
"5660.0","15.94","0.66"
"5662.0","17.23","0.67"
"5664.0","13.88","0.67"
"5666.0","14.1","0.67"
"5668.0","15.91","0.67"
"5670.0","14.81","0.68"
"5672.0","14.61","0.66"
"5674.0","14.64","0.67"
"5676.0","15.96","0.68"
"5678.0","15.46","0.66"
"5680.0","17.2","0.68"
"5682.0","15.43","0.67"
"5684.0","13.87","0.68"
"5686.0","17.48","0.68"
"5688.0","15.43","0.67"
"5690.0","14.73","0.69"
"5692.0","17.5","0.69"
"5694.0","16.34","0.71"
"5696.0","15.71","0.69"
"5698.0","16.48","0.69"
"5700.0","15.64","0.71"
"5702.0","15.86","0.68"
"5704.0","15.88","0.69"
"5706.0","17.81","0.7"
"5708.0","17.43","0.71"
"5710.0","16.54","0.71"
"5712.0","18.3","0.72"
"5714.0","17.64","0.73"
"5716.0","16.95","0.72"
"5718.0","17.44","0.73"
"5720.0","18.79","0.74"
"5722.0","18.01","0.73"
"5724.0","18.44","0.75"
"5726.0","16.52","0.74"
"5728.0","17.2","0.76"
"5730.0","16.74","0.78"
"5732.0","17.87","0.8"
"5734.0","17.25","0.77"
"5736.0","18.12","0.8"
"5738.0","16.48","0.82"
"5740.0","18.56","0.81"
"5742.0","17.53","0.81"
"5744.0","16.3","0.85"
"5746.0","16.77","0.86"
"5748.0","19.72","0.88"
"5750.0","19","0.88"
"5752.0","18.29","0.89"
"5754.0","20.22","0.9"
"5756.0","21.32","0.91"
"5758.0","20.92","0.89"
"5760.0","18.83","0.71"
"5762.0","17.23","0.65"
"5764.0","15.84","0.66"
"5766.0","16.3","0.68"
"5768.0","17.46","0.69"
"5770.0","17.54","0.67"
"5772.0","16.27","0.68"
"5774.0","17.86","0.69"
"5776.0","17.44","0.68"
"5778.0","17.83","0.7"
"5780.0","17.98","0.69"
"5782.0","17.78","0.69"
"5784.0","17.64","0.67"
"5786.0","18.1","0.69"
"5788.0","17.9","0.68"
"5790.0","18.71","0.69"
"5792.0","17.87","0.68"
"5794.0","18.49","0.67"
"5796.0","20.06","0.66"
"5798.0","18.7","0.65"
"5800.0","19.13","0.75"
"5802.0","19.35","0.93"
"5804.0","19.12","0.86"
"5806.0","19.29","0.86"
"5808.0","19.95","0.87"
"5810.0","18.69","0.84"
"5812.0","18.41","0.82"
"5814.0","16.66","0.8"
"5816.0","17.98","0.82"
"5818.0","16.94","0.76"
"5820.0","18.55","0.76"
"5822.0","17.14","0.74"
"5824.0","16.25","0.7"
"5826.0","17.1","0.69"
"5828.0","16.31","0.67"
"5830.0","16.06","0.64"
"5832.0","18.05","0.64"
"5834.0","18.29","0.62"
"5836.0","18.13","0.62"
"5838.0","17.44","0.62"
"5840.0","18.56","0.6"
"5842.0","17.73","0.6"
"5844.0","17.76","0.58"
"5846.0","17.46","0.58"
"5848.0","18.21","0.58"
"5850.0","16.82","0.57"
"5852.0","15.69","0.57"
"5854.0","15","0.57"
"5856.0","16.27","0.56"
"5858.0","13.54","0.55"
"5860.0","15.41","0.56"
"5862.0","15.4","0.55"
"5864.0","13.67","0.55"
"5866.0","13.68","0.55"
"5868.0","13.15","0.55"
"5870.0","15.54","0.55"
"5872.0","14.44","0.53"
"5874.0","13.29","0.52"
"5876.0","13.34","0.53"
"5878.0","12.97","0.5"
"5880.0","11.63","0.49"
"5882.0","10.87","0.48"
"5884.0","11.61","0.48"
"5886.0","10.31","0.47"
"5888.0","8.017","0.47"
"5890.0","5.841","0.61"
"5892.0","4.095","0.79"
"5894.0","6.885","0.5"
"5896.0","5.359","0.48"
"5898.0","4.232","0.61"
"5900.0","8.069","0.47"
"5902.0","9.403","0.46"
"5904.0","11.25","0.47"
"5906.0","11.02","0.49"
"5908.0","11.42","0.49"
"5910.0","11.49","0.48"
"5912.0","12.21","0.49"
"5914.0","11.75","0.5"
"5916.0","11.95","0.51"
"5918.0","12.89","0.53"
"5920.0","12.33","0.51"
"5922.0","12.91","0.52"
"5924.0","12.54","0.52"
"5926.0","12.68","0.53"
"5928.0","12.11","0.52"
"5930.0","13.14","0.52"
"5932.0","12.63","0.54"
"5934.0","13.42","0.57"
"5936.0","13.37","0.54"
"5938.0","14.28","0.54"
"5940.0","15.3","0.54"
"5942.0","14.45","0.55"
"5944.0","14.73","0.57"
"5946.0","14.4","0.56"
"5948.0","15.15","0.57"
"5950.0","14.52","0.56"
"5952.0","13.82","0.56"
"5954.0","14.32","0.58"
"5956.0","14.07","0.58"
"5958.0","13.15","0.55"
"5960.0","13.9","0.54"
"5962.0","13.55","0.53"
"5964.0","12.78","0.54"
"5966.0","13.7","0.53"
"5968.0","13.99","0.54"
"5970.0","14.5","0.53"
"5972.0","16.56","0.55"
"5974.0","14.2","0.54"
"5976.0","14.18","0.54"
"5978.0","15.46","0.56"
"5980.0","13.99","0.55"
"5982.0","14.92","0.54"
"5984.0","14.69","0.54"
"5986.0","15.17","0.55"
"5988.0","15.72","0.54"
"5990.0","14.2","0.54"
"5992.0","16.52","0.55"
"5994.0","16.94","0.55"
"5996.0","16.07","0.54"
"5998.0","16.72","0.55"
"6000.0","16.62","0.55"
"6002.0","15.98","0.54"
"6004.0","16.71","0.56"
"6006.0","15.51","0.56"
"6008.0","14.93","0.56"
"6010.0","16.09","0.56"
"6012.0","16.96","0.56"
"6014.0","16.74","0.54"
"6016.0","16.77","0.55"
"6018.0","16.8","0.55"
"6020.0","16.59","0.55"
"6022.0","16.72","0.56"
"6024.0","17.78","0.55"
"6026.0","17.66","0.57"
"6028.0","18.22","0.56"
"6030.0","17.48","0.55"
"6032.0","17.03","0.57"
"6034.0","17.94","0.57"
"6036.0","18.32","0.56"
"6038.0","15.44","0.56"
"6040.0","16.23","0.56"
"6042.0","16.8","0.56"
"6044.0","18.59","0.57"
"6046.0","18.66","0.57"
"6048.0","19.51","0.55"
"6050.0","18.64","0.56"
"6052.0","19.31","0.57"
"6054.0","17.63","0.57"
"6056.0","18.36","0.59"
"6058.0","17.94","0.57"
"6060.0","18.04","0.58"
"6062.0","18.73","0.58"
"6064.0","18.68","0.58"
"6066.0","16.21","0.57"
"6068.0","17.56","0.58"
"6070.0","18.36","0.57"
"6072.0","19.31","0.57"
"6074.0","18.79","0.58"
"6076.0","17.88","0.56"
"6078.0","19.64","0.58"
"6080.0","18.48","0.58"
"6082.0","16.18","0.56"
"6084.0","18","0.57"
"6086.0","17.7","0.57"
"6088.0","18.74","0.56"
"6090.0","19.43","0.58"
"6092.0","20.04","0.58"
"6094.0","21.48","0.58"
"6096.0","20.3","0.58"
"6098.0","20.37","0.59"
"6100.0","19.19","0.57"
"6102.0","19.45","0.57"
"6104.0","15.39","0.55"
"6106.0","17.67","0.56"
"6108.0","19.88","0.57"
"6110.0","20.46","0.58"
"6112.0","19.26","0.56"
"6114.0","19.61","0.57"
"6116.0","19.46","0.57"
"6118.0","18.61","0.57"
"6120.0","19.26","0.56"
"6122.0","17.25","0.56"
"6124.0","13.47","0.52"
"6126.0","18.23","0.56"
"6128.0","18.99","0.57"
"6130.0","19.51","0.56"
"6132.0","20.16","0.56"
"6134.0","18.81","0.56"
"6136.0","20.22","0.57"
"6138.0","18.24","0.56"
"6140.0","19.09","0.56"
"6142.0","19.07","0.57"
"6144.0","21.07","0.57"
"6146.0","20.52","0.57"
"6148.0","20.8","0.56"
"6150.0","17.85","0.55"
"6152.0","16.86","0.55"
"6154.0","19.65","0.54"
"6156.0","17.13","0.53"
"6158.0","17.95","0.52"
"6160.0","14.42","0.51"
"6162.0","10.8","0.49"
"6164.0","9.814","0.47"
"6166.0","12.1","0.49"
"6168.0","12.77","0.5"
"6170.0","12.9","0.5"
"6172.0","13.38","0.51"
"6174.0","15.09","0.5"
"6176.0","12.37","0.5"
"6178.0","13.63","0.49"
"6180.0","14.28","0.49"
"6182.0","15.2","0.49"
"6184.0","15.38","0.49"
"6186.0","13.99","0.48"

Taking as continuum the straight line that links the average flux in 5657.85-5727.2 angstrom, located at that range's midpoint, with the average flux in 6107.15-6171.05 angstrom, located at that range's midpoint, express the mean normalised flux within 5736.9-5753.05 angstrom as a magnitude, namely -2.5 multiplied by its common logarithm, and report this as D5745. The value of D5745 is -0.09 mag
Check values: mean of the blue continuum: 16.3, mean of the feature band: 17.8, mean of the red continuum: 17.6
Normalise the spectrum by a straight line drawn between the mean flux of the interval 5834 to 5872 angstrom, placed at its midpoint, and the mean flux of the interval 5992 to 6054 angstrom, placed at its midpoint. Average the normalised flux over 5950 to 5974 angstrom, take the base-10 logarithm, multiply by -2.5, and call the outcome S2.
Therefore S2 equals 0.191 mag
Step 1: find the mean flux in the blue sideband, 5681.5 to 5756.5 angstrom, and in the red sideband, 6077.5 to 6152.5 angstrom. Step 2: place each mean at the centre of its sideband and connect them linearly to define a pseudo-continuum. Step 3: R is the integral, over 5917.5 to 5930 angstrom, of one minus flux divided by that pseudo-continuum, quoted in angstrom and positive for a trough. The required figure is 3.80 angstrom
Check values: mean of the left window 17.2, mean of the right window 18.9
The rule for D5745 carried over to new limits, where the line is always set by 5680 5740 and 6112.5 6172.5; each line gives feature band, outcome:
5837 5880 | 0.11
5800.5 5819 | -0.09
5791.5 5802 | -0.12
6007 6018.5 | 0.05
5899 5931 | 0.41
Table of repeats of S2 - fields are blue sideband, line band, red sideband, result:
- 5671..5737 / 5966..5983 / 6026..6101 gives 0.22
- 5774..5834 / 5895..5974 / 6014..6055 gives 0.37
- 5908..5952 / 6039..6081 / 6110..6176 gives -0.17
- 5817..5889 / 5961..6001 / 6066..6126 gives 0.14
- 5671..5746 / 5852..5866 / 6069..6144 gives 0.18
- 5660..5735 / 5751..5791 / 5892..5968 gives -0.20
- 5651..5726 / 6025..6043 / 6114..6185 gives -0.04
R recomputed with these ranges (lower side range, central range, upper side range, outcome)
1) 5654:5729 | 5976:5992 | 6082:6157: 2.8 angstrom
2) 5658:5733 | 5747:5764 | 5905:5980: -3.9 angstrom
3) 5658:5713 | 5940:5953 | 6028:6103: 2.2 angstrom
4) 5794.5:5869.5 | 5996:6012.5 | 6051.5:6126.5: 1.8 angstrom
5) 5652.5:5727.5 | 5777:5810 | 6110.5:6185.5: -4.4 angstrom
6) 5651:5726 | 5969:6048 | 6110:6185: 1.6 angstrom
